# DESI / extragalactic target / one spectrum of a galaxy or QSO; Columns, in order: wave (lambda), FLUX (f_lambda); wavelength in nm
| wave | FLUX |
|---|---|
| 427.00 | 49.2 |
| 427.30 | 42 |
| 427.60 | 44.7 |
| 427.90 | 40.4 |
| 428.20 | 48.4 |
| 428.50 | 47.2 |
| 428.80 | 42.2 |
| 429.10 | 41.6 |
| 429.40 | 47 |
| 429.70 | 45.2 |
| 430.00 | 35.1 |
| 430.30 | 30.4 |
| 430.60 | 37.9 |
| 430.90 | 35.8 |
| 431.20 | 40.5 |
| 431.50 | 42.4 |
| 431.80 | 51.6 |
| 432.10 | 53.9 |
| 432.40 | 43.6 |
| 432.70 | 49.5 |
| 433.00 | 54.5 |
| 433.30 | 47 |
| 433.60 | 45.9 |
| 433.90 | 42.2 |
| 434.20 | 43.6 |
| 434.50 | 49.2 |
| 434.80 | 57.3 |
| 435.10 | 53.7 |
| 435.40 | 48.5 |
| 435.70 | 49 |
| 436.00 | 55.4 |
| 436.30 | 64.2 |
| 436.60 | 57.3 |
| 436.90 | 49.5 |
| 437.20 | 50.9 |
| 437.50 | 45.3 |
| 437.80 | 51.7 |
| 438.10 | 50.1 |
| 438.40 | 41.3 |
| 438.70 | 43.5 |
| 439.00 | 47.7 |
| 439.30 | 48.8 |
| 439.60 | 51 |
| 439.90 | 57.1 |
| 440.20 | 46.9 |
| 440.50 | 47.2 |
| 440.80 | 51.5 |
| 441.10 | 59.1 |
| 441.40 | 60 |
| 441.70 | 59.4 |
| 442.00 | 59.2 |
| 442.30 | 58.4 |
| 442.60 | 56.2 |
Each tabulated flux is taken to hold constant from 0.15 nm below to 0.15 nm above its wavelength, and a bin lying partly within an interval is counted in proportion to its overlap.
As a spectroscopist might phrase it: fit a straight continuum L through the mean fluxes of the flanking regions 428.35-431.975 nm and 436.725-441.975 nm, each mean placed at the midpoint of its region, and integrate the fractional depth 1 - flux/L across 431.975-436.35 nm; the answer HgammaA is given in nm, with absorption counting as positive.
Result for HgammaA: -0.438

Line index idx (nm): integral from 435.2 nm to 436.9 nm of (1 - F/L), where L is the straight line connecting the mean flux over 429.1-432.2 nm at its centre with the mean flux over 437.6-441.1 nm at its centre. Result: -0.29 nm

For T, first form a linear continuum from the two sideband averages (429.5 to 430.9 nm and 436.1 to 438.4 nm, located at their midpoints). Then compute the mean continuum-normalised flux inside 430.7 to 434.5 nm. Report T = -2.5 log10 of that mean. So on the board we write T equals -0.09 mag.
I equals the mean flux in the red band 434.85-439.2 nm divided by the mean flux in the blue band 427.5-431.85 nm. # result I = 1.21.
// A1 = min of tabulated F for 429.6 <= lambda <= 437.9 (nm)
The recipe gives 30.4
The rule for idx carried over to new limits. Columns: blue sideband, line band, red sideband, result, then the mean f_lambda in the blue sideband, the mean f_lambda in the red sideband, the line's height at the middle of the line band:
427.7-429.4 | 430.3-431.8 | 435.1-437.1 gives 0.252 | 44.3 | 53.9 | 47.4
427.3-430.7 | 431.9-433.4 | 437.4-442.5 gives -0.155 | 41.9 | 51.8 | 45.2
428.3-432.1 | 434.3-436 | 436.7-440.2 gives -0.204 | 42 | 48.8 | 46.1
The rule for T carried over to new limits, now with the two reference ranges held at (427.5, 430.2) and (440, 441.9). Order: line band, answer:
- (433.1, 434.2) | 0.05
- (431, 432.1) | 0.00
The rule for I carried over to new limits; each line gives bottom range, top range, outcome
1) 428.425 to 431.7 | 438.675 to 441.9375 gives 1.30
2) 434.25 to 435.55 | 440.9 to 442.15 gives 1.15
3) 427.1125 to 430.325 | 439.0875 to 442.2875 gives 1.27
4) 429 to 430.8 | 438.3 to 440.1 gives 1.23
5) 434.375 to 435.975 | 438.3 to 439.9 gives 0.92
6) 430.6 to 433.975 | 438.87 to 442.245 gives 1.17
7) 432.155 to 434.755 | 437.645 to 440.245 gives 1.02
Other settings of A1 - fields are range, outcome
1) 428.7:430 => 35.1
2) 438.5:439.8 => 43.5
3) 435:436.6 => 48.5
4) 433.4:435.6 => 42.2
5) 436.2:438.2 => 45.3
